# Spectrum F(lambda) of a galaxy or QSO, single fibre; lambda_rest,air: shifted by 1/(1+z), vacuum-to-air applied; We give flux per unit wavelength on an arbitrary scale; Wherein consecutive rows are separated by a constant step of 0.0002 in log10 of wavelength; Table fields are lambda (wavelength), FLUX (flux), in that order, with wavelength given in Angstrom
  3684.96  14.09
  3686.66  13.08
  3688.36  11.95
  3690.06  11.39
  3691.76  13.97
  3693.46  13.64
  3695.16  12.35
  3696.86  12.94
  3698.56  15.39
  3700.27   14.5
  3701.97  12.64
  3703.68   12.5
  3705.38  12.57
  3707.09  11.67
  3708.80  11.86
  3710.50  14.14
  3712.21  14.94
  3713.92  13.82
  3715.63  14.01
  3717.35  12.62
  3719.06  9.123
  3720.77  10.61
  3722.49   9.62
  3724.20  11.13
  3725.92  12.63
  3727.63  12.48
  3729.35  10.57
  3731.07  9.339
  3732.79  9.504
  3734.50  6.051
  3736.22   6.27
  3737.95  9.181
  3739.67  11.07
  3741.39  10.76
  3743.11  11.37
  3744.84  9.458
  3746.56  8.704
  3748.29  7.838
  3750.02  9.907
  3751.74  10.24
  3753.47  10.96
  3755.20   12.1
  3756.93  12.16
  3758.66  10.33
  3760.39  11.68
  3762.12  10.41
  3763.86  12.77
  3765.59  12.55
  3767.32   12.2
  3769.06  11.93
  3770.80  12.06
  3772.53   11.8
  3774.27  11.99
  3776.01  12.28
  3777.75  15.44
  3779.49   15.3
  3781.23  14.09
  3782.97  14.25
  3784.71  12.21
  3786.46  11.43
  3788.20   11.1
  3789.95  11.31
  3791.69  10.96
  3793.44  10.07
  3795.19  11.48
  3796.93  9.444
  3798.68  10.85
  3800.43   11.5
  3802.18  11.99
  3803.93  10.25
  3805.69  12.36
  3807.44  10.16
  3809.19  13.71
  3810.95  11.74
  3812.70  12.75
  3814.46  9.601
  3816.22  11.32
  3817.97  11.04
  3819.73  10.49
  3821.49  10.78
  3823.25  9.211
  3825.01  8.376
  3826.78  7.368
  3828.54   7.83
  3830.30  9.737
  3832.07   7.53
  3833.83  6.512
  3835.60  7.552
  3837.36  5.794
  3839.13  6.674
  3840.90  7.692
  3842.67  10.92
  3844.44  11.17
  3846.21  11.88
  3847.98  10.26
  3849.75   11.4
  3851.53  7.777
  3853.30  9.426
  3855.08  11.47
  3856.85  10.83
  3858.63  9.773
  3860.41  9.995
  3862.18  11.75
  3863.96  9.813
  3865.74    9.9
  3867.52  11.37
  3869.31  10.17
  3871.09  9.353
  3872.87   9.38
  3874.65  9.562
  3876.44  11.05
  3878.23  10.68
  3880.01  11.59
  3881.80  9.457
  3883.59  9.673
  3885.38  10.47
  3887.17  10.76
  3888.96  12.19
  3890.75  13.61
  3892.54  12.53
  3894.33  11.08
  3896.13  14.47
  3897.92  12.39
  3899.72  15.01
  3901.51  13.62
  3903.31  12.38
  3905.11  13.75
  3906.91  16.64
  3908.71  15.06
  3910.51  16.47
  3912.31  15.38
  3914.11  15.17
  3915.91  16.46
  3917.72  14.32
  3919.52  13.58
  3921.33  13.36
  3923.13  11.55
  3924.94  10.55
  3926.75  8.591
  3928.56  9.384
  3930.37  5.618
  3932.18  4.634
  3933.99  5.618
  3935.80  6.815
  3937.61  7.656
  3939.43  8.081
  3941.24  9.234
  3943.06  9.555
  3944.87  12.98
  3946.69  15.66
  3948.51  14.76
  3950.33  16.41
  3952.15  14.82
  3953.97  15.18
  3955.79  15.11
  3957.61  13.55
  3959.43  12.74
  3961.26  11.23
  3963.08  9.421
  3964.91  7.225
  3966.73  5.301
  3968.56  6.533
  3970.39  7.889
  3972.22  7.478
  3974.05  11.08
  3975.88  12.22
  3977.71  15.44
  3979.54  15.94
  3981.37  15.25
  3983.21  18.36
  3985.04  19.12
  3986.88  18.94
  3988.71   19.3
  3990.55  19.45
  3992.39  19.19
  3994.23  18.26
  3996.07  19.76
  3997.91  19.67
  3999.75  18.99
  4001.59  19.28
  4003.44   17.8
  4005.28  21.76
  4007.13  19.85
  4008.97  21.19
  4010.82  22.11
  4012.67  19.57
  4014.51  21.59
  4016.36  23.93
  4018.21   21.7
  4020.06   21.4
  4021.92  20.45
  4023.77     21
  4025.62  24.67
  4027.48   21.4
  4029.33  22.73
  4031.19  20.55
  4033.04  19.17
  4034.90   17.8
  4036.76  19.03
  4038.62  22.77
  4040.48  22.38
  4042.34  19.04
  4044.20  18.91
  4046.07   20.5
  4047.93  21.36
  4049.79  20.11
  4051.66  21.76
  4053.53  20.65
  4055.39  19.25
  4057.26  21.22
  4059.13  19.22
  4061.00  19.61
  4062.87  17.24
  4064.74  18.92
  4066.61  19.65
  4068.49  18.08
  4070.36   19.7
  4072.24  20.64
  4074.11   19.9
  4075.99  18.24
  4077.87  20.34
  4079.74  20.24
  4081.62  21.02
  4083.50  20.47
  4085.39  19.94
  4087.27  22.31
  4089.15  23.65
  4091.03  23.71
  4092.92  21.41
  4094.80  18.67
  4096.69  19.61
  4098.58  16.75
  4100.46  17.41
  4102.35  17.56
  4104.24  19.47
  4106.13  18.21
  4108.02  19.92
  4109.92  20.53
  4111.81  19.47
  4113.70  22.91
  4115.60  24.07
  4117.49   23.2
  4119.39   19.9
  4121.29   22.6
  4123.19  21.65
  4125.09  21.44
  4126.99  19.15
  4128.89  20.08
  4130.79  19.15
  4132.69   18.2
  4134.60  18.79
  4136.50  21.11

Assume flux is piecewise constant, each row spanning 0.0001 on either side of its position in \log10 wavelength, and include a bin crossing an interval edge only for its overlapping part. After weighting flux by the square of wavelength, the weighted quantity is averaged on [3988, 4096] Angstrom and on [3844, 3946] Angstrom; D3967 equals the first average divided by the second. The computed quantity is 1.96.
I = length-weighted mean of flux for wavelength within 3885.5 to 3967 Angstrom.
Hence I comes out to 12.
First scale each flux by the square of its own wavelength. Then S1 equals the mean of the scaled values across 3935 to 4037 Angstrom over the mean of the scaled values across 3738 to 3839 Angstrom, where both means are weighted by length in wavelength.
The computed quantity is 1.7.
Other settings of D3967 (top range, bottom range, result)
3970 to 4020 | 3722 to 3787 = 1.84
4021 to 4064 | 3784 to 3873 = 2.25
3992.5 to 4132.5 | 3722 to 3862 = 2.21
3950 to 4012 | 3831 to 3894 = 1.64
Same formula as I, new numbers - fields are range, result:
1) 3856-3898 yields 10.9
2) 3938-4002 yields 14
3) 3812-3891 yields 9.88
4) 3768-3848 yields 10.7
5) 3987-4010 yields 19.5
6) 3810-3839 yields 9.17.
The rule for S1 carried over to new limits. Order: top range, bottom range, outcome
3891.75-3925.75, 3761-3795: 1.21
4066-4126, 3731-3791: 2.16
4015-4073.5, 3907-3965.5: 1.83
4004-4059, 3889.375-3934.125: 1.77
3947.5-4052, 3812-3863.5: 2.01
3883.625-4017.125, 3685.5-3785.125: 1.33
